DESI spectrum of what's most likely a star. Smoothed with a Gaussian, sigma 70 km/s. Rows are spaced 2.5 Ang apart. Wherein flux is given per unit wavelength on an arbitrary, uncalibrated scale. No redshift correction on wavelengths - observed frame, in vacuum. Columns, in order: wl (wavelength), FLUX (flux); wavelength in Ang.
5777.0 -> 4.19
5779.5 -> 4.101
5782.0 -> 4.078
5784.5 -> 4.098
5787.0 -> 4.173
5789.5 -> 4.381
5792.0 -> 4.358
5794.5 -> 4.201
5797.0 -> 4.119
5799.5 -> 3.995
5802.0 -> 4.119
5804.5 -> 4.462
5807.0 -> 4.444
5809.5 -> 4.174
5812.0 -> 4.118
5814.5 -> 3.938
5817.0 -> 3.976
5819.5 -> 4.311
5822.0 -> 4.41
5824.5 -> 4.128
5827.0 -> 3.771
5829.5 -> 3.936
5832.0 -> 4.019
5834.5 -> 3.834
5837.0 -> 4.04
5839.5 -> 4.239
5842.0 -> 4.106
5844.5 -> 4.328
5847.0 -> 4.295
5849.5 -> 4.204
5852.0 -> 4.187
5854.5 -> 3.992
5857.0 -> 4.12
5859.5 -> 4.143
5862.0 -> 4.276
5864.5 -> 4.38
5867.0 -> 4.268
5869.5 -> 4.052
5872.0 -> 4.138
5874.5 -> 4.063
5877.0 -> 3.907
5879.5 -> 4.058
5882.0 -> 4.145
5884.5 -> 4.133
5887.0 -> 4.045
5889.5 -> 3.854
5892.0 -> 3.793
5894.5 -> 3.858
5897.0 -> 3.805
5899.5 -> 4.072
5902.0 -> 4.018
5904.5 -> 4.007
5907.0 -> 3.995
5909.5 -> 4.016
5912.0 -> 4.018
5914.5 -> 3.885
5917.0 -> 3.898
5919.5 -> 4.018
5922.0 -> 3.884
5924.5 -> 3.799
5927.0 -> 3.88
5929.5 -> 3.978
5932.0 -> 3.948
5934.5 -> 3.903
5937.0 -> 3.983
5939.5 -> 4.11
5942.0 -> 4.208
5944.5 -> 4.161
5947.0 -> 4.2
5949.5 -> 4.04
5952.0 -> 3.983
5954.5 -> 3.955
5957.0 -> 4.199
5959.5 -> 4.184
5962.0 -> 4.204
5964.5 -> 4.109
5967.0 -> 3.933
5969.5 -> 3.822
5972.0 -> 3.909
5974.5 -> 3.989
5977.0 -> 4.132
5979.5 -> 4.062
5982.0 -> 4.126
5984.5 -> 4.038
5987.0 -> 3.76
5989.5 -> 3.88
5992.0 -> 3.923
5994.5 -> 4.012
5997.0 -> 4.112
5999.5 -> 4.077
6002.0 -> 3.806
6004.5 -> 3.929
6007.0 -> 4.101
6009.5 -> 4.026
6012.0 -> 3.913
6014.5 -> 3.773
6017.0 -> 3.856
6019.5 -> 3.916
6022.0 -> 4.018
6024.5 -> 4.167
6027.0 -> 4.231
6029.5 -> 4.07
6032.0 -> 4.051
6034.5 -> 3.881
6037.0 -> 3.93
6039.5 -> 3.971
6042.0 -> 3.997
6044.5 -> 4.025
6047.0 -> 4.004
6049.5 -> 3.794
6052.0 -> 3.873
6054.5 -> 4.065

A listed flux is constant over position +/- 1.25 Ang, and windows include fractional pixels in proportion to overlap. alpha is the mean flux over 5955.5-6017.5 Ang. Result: 4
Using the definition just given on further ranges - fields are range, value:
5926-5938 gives 3.94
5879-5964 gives 4.01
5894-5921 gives 3.96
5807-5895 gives 4.1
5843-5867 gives 4.22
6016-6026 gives 4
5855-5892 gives 4.1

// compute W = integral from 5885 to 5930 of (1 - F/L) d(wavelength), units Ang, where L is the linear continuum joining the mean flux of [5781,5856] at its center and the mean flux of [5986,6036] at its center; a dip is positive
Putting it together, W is 1.5 Ang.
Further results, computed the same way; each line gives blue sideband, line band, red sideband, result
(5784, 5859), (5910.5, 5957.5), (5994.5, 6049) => 0.7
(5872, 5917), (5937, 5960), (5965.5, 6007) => -0.7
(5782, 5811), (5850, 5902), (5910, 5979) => 0.6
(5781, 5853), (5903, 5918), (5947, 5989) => 0.4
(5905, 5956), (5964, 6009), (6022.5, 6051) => 0.2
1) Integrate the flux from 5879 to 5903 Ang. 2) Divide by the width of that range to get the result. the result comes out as 3.98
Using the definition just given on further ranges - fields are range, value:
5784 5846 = 4.15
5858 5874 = 4.2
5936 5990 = 4.05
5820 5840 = 4.05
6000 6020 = 3.92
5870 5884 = 4.07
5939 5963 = 4.12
